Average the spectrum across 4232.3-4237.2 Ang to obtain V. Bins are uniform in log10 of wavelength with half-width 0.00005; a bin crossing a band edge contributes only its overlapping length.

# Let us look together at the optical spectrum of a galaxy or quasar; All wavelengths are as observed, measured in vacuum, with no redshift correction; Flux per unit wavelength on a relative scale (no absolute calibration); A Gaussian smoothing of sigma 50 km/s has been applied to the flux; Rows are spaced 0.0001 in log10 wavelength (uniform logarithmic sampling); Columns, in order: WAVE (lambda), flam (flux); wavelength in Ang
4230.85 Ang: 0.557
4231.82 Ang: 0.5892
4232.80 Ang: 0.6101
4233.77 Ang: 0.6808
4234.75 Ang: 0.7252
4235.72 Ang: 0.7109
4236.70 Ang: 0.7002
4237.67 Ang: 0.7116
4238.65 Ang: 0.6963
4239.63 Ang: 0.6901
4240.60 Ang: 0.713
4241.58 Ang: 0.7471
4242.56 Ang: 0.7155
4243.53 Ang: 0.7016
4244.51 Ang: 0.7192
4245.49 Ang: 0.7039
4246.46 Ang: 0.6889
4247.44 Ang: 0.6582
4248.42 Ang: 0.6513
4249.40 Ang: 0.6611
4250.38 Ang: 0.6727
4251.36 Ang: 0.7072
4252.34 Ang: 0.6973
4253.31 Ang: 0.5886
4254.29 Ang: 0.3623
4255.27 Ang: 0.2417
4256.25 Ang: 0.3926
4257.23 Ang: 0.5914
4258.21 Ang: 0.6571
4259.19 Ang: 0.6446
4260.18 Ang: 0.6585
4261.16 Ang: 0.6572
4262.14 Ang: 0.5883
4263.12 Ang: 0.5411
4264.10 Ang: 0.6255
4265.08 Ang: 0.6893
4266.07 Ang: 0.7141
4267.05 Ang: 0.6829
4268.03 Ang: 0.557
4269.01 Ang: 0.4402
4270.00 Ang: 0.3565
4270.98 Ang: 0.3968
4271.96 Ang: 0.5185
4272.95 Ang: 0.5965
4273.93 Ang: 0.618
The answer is 0.685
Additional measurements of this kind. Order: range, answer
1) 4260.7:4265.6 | 0.62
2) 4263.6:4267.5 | 0.677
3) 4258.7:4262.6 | 0.636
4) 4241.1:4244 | 0.722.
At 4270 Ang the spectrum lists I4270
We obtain 0.3565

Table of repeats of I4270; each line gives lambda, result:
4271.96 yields 0.5185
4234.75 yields 0.7252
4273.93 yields 0.618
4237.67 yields 0.7116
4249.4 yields 0.6611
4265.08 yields 0.6893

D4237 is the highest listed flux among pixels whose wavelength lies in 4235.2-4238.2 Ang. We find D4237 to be 0.7116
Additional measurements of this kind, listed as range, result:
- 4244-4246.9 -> 0.7192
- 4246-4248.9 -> 0.6889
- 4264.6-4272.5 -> 0.7141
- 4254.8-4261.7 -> 0.6585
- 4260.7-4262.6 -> 0.6572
